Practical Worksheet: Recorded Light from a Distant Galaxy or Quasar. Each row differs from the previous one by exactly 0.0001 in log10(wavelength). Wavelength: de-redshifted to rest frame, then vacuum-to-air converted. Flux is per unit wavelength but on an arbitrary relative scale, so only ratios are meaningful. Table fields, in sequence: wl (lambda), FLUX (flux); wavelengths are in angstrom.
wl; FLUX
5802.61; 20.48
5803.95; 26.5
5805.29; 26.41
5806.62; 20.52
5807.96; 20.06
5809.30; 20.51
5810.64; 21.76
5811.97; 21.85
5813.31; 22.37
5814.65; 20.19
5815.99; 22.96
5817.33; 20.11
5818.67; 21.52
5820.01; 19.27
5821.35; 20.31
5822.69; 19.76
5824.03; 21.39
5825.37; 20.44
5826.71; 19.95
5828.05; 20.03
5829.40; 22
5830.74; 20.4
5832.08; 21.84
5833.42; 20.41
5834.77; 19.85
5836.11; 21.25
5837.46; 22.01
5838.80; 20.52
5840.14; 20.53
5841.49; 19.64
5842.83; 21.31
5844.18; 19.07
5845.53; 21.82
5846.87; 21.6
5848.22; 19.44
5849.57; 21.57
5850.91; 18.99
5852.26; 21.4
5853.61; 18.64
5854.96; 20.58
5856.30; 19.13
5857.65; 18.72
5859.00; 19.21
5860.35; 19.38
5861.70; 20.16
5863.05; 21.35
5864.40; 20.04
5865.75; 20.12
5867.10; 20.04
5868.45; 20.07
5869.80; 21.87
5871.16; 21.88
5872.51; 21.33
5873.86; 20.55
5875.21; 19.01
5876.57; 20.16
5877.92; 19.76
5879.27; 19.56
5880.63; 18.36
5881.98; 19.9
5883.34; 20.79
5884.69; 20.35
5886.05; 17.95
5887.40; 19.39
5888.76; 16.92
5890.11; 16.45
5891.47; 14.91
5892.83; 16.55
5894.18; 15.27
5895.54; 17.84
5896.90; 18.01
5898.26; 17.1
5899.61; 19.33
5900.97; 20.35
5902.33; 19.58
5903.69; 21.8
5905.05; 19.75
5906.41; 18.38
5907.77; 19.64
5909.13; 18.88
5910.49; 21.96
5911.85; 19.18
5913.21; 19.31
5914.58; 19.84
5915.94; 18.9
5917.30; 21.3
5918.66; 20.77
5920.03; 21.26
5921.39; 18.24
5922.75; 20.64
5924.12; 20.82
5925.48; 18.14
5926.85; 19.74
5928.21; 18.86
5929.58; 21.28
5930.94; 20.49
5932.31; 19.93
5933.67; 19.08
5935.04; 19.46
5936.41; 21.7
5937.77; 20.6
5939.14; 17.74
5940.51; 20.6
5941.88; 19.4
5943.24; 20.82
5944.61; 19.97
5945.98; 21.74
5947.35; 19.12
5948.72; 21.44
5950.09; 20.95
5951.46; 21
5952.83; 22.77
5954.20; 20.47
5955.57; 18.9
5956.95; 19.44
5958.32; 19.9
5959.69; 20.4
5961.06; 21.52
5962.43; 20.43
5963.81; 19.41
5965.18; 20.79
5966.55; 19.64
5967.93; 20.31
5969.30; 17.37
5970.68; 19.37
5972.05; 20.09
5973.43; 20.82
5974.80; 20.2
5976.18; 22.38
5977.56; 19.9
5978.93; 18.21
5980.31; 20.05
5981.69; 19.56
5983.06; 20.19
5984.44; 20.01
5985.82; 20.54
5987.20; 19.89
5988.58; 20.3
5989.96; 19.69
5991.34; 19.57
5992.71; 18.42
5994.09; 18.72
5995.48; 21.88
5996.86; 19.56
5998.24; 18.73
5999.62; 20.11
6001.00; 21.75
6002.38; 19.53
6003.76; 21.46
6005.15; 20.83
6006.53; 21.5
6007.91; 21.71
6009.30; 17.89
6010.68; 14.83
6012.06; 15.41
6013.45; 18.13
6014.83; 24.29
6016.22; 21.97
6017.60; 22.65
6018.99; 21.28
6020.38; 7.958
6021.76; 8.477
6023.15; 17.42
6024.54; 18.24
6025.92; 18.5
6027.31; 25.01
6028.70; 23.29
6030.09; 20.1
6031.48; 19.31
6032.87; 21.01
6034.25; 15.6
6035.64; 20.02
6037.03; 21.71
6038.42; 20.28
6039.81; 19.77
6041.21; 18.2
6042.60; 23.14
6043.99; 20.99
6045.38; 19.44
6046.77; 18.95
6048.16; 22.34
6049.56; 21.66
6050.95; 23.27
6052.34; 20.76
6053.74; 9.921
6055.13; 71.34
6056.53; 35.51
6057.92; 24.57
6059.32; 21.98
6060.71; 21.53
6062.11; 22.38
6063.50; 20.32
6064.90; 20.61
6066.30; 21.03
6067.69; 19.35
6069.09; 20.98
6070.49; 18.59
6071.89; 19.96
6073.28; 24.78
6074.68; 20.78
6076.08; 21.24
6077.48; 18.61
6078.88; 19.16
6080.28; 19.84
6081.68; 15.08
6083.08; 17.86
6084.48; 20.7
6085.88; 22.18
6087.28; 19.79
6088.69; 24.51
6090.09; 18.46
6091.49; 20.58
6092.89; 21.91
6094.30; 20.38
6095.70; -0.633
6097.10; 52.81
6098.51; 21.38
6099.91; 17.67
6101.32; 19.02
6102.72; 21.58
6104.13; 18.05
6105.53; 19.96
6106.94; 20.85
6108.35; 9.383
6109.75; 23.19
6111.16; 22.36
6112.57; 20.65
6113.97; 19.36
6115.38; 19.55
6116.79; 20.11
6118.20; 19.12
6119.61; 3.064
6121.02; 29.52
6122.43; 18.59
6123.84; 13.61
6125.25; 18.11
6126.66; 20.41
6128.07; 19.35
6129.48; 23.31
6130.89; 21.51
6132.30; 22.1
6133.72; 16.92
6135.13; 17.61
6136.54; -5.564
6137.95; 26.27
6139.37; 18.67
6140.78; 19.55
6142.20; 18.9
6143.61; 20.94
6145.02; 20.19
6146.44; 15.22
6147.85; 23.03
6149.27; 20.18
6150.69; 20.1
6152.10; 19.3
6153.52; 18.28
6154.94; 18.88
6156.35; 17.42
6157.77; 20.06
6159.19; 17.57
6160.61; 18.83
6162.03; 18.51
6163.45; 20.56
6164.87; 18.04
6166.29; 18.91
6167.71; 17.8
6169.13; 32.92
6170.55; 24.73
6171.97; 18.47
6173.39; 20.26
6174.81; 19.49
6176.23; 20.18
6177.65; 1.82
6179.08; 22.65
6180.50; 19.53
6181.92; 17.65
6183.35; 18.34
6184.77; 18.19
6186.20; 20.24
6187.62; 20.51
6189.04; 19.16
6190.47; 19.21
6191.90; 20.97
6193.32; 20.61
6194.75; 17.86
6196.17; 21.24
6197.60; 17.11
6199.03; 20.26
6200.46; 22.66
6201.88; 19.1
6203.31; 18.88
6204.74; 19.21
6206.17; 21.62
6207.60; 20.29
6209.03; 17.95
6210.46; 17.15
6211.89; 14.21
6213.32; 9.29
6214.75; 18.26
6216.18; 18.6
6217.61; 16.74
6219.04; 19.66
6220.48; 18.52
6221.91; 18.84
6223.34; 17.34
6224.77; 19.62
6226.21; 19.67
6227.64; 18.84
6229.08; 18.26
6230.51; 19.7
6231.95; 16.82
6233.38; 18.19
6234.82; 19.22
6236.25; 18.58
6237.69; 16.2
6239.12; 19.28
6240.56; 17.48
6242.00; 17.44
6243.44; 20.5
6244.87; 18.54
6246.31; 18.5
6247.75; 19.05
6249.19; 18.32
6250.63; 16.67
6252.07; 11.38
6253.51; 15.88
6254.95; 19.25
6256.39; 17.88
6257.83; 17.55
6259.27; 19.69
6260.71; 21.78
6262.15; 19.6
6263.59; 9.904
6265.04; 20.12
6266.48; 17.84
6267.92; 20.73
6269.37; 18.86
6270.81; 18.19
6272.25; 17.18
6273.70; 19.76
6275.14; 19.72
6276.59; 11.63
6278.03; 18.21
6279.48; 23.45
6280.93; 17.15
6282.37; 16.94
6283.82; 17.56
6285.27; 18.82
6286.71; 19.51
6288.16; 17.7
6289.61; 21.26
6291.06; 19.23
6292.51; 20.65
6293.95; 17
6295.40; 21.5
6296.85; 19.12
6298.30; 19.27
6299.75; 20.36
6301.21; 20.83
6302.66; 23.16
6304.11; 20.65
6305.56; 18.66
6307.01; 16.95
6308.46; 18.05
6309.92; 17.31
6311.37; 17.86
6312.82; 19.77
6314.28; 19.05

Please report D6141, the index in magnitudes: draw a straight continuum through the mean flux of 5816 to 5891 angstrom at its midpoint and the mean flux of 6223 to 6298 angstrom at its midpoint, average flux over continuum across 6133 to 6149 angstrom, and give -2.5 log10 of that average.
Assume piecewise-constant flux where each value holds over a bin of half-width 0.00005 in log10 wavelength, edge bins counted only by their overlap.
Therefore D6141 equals 0.08 mag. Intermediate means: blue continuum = 20.2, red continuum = 18.3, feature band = 17.5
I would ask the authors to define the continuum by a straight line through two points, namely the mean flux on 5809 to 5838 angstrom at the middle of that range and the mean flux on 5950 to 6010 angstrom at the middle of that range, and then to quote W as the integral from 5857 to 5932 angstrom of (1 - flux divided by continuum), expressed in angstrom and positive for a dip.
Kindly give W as 3.9 angstrom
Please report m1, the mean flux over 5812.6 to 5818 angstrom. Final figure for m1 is 21.4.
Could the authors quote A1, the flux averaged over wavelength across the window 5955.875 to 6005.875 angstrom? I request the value 20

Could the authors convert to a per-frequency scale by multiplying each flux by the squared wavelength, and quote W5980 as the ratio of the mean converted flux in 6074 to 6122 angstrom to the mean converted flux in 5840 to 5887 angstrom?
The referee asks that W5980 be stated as 1.07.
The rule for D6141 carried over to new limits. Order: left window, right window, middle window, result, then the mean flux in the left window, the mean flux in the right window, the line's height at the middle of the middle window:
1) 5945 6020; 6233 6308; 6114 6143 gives 0.07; 20.1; 18.5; 19.3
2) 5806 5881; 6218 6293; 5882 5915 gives 0.08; 20.5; 18.3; 20.2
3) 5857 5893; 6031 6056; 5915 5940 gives 0.03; 19.5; 22.8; 20.5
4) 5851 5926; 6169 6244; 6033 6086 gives -0.15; 19.5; 18.7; 19.1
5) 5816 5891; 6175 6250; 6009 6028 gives 0.08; 20.2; 18.4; 19.4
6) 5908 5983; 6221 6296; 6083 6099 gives -0.13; 20.1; 18.3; 19.3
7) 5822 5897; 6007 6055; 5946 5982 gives -0.02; 19.8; 19.8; 19.8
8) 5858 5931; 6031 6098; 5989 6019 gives 0.06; 19.5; 21.9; 21.1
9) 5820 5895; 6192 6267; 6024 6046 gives -0.07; 19.9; 18.2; 19.1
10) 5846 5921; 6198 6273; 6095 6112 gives -0.10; 19.5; 18.2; 18.7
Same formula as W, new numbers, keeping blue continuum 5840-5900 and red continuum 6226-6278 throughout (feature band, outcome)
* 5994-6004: -0.7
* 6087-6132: -3.4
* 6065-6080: -1.4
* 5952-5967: -1.0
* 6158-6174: -2.0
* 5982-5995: -0.5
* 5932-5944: -0.5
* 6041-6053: -1.5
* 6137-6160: -1.2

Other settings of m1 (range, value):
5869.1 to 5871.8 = 21.8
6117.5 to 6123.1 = 17.6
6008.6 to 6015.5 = 18.1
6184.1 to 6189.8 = 19.5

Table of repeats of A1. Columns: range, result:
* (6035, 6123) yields 21.3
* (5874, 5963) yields 19.6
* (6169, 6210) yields 19.5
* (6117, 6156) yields 18.4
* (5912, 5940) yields 19.9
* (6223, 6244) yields 18.5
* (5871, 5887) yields 19.9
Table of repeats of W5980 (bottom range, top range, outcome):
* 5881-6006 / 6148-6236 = 1.04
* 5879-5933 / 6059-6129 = 1.11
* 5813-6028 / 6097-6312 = 1.04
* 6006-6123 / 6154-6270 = 0.95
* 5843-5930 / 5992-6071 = 1.12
